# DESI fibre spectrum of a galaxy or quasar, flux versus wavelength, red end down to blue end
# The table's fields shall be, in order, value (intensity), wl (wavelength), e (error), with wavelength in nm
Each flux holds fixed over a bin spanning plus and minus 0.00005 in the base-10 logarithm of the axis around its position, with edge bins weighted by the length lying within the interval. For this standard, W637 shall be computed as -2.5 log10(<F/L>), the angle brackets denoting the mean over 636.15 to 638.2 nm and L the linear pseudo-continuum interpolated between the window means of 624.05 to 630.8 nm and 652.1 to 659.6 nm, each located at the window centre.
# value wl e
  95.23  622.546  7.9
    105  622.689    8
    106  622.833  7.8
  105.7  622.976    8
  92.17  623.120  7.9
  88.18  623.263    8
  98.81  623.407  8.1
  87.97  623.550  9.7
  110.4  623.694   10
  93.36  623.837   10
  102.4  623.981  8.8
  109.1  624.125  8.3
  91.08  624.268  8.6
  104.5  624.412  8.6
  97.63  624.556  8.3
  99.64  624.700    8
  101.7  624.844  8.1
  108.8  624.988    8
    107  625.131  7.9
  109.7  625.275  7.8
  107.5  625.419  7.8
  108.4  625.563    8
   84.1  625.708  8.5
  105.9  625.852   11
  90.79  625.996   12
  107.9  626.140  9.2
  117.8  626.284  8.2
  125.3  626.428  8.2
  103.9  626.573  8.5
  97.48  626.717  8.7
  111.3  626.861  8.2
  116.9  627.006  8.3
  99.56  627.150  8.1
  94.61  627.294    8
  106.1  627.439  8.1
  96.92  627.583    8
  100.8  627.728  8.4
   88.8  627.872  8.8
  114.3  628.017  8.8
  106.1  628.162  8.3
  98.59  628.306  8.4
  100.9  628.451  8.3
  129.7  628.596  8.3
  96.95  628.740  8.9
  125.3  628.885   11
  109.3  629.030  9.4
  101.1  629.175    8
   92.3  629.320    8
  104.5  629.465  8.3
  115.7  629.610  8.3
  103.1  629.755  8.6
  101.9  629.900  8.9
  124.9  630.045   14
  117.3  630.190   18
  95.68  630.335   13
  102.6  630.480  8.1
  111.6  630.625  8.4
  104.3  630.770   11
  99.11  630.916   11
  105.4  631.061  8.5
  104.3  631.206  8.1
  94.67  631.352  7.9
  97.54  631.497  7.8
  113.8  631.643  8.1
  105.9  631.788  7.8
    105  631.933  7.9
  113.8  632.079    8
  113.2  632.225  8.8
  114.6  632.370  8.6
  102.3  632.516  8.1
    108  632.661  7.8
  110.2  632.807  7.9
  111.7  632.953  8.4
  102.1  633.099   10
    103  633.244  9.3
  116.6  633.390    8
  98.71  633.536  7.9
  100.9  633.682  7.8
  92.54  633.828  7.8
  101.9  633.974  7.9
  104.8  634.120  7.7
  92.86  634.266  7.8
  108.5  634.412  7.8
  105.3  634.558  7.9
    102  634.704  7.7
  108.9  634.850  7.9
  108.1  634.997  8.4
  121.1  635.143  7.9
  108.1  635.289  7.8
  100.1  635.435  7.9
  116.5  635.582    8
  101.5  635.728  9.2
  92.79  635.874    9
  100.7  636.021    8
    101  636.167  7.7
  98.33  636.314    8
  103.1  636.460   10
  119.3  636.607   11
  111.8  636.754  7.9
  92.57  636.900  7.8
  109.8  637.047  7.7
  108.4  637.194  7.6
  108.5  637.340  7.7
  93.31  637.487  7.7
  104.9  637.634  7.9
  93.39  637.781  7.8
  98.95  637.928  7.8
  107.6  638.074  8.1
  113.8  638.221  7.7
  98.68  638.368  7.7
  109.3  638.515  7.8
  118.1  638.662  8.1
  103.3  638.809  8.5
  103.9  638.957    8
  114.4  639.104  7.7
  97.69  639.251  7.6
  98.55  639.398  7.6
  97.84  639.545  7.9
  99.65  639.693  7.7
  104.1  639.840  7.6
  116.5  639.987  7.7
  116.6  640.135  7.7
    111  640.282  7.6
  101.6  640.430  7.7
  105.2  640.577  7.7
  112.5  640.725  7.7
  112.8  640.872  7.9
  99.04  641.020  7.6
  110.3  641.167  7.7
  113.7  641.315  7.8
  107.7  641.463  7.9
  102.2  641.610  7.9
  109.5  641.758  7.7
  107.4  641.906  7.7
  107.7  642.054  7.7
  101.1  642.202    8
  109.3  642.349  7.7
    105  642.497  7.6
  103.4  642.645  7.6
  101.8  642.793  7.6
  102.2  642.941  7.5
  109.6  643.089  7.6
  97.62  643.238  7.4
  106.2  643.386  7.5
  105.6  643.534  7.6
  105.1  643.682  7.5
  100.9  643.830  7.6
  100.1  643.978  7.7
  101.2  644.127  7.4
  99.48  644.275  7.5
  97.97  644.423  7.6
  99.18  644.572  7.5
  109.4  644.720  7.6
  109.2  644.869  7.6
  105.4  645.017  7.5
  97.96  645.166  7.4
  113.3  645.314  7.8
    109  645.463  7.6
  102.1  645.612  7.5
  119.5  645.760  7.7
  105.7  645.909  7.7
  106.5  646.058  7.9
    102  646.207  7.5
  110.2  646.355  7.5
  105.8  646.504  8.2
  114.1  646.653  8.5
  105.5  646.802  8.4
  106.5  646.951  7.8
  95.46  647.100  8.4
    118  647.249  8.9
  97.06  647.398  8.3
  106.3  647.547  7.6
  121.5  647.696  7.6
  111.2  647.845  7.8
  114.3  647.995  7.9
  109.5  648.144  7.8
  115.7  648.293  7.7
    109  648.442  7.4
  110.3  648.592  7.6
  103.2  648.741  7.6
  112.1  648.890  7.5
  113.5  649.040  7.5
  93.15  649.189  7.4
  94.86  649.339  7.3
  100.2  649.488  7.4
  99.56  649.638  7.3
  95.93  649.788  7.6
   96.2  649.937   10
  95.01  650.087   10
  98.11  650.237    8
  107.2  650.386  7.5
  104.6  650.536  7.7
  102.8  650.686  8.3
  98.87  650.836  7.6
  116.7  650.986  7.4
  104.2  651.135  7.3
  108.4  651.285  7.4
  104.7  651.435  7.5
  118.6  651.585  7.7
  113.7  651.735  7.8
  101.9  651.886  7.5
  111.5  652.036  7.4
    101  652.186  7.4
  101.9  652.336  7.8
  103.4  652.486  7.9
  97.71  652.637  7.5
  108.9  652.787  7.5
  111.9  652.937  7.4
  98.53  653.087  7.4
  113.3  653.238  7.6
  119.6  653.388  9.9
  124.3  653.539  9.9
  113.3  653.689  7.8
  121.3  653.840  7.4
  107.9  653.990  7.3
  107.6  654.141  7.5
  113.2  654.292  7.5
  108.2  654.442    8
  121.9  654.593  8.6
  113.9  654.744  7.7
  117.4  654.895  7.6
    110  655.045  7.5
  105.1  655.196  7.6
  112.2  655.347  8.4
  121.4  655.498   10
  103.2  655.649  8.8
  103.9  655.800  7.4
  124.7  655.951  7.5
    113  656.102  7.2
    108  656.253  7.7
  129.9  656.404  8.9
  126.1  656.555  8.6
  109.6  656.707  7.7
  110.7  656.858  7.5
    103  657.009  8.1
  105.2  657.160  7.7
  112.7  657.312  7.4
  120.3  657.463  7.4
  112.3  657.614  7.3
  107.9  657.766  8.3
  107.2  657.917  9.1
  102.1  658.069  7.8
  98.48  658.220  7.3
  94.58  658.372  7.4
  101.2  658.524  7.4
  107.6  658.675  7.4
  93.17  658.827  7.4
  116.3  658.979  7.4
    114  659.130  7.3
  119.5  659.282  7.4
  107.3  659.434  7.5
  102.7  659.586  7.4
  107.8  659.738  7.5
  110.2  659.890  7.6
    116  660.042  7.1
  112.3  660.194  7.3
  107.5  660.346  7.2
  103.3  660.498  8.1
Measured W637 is 0.03 mag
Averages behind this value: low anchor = 105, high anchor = 110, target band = 104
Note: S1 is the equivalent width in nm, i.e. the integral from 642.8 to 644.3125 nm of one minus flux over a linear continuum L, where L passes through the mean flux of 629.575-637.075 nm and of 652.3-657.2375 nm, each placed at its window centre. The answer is 0.081 nm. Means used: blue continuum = 106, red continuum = 112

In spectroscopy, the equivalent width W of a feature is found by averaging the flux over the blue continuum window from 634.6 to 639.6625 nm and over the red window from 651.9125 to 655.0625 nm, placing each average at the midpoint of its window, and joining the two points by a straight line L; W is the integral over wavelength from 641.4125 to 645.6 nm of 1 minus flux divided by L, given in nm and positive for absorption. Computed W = 0.11 nm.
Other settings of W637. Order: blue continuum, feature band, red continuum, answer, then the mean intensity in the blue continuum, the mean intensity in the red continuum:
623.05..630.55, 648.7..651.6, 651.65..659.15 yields 0.060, 104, 110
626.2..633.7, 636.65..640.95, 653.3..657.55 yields 0.033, 107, 114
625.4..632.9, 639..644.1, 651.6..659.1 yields 0.023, 106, 110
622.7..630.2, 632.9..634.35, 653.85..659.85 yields 0.033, 104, 110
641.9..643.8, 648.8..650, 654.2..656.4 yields 0.086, 105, 113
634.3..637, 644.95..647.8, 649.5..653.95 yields -0.013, 105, 107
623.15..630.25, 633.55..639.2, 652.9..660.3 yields 0.019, 104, 111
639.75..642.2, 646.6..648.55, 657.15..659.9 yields -0.015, 108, 107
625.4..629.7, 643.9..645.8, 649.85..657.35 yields 0.036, 105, 110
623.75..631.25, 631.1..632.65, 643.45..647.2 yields -0.016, 105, 105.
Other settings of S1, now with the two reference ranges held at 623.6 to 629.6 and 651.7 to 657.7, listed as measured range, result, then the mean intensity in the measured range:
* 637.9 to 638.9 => 0.00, 107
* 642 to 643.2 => 0.04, 105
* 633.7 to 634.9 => 0.05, 102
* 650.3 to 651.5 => 0.05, 106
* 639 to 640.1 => 0.03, 105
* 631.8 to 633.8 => -0.02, 107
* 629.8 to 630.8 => -0.03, 108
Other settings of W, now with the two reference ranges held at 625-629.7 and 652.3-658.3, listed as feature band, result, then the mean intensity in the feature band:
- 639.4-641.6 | 0.02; 107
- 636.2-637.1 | 0.02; 105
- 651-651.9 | 0.01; 110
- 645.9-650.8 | 0.20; 105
